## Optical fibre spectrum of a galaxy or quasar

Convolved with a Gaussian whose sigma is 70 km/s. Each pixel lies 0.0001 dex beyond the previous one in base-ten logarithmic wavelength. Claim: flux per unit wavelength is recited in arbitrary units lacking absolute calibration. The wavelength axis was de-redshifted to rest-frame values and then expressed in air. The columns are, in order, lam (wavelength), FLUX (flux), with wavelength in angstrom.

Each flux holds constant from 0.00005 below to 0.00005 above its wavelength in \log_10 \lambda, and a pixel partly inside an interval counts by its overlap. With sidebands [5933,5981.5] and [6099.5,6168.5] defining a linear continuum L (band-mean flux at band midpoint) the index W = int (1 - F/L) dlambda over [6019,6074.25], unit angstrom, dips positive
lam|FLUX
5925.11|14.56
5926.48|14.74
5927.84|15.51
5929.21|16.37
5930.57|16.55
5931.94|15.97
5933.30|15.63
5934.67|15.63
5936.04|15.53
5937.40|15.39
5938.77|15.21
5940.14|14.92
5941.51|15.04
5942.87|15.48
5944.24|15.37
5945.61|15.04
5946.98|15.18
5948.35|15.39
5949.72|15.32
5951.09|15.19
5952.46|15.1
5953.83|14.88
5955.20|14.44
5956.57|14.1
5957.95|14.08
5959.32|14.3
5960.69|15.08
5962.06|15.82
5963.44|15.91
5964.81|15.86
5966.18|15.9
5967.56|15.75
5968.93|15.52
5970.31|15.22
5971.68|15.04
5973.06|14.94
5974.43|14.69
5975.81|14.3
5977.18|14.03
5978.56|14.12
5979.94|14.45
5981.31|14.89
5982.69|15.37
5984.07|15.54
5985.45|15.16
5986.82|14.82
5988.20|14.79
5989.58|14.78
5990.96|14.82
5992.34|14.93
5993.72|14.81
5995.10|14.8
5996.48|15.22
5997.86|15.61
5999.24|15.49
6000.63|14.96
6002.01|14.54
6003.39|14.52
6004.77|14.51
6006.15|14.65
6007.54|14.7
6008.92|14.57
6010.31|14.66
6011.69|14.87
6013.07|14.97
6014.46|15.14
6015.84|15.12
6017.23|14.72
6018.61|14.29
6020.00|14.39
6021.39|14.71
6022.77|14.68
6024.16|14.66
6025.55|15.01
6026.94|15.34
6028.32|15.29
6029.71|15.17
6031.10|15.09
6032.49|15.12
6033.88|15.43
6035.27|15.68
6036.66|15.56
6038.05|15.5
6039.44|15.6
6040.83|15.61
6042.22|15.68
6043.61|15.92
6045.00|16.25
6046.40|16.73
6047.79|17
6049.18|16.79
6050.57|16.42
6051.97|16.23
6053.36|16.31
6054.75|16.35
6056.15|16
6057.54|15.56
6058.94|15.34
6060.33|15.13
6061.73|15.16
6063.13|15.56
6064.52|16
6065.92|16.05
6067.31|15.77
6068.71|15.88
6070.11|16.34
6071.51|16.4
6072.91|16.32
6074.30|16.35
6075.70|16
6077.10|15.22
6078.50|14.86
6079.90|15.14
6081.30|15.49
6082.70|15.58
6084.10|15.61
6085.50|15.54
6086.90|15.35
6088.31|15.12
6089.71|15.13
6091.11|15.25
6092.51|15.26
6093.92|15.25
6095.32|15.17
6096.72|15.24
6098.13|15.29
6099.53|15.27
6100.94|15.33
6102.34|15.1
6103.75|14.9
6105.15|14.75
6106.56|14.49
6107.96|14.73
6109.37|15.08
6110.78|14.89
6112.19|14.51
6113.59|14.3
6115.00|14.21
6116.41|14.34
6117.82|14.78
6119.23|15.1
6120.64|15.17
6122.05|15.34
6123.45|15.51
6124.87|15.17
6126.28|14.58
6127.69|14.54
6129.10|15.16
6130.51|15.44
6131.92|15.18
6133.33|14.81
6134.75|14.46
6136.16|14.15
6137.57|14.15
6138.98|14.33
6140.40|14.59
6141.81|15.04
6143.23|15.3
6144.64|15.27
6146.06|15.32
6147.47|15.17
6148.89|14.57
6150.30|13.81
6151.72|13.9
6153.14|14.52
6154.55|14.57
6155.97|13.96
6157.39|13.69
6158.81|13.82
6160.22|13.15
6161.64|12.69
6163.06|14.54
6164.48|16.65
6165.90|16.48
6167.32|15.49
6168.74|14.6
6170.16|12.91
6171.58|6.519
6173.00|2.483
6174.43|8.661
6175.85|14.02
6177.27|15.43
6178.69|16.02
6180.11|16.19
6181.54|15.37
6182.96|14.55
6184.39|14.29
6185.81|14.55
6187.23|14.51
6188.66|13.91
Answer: -2.94 angstrom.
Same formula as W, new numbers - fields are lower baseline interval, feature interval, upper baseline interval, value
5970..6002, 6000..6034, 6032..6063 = 1.2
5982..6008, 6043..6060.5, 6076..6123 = -1.4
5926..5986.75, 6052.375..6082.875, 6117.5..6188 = -2.4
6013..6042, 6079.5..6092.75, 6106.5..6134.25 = -0.4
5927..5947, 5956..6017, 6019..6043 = 1.6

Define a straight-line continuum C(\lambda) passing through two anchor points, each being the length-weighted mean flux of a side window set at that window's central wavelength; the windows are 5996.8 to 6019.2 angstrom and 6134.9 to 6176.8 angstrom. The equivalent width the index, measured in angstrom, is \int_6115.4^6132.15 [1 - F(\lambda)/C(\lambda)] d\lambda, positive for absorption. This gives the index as -1.4 angstrom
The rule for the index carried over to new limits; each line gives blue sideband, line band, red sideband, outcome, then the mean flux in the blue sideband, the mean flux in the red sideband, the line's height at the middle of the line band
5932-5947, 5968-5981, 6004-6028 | 0.3 angstrom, 15.3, 14.8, 15.1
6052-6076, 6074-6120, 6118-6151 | 1.0 angstrom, 15.9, 14.9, 15.4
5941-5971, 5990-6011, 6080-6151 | 0.4 angstrom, 15.2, 15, 15.1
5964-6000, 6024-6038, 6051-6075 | 0.3 angstrom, 15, 15.9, 15.6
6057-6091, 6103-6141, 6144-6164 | 0.1 angstrom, 15.6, 14.2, 14.8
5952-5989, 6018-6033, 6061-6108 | 0.3 angstrom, 15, 15.4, 15.2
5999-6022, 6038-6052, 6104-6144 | -1.4 angstrom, 14.7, 14.8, 14.8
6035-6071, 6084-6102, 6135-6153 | 0.1 angstrom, 15.9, 14.6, 15.4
